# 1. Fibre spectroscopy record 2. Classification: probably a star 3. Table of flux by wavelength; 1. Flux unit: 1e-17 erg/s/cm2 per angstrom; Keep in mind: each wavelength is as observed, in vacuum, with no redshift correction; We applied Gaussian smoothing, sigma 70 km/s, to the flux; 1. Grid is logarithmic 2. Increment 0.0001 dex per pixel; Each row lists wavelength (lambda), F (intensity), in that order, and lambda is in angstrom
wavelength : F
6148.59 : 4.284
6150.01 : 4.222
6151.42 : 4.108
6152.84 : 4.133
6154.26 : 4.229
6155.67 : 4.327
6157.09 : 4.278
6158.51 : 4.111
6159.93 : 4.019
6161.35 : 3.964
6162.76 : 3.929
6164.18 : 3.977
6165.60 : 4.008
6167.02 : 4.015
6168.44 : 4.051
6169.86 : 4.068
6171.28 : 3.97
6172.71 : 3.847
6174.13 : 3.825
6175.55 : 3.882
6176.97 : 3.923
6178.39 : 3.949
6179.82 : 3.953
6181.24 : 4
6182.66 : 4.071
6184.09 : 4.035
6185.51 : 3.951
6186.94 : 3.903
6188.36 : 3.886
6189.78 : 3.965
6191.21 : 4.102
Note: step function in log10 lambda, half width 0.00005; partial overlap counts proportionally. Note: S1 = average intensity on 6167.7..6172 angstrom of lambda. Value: 4.02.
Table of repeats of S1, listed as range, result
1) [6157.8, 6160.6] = 4.06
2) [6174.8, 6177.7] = 3.91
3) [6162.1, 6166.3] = 3.97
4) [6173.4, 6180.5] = 3.91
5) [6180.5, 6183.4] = 4.04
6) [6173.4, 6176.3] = 3.86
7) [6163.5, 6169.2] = 4.01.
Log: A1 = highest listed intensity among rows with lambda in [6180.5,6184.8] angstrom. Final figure 4.071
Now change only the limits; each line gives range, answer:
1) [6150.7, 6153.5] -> 4.133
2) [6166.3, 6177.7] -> 4.068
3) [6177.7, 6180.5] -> 3.953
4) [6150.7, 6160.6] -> 4.327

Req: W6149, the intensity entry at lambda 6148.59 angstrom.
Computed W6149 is 4.284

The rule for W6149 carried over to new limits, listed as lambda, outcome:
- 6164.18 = 3.977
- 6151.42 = 4.108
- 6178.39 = 3.949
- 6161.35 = 3.964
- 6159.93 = 4.019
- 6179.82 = 3.953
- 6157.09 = 4.278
